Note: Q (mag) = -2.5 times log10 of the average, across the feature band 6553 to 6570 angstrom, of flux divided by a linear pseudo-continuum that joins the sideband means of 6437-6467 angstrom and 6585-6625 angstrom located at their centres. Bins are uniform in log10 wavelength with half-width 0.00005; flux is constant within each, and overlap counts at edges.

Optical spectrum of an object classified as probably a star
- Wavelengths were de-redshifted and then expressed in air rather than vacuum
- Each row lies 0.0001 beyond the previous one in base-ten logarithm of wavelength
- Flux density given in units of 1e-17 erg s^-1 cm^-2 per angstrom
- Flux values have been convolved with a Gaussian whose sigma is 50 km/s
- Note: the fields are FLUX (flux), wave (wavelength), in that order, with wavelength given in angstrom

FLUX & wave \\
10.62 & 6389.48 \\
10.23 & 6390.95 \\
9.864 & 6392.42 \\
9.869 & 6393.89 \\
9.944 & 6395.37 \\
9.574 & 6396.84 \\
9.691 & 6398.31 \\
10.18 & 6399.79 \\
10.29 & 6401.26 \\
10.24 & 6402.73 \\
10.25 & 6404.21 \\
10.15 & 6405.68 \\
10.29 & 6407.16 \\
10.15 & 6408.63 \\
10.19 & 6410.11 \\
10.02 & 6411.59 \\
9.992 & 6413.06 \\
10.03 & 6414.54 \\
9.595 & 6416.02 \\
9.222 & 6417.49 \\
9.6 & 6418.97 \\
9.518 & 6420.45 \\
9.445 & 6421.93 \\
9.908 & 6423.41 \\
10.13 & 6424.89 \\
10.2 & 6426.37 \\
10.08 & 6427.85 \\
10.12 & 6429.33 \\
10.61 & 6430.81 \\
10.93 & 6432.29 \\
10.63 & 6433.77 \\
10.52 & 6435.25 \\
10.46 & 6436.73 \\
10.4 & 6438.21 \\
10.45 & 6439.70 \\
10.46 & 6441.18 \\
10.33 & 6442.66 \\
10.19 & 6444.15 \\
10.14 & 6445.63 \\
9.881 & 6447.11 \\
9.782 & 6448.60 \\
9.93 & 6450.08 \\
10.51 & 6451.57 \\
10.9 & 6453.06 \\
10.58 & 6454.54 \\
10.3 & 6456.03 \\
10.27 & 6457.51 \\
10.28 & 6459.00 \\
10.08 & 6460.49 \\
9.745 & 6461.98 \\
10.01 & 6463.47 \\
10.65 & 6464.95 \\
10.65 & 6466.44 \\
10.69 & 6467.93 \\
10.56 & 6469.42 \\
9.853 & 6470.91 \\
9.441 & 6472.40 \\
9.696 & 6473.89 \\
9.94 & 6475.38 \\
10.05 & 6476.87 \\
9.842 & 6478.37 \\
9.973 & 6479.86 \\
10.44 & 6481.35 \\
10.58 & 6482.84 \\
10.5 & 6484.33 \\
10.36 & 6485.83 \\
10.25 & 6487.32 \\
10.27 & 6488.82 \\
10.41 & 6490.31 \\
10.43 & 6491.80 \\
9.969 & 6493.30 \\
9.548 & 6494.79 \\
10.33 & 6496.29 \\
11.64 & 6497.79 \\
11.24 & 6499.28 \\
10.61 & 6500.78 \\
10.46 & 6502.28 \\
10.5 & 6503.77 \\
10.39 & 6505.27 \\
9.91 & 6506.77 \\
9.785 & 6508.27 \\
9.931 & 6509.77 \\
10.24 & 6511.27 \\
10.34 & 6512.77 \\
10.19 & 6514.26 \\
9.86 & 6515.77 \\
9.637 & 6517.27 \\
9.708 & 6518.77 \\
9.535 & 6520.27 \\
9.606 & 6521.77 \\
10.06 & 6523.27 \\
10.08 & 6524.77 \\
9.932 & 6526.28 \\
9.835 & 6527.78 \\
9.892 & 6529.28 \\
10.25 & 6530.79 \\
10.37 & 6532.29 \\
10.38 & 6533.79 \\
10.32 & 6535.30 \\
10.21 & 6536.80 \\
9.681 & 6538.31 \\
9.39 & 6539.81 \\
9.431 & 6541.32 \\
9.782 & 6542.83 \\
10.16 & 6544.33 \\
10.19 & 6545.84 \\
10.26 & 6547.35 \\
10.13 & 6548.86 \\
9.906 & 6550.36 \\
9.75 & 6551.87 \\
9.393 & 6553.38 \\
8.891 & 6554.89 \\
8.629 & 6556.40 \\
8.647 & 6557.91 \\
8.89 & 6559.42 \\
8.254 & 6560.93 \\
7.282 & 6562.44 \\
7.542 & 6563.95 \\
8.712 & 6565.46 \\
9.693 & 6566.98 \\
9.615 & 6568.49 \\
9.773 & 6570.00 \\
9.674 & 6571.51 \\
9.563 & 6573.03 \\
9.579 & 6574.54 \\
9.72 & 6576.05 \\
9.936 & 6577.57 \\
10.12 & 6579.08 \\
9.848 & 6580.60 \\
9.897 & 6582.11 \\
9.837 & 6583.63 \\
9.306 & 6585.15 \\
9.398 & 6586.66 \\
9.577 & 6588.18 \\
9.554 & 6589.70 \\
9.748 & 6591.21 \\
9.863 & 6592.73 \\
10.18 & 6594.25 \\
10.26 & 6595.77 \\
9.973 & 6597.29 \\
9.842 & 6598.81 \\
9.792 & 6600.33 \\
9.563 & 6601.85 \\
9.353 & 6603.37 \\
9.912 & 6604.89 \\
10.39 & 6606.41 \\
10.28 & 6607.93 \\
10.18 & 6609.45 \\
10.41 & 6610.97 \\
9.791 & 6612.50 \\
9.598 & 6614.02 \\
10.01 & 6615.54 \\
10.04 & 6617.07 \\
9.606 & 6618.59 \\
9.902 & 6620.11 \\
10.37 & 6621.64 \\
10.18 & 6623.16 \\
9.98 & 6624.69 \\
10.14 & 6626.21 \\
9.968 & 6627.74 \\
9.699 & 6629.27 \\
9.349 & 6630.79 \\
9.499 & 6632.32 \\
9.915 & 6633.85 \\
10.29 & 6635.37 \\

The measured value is 0.15 mag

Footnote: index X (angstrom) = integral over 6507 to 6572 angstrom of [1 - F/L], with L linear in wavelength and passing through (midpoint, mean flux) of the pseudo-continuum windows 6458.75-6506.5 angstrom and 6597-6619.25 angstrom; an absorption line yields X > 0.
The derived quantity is 3.2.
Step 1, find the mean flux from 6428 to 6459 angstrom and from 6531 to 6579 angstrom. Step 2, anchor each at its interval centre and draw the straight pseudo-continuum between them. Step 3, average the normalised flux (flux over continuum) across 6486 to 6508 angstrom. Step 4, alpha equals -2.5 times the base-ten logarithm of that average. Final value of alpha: -0.05 mag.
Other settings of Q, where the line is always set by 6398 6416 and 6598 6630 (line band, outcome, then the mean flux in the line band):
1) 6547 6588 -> 0.07 mag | 9.34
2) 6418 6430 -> 0.03 mag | 9.86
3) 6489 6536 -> -0.02 mag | 10.2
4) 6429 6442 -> -0.05 mag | 10.5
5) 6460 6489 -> -0.01 mag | 10.2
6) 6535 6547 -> 0.01 mag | 9.89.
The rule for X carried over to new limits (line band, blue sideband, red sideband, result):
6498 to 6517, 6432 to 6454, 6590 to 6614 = -0.2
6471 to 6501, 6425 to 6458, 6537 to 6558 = -0.6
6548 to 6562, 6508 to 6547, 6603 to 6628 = 1.2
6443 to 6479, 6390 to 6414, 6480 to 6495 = 0.2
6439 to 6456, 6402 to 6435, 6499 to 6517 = -0.3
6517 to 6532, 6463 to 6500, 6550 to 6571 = -0.5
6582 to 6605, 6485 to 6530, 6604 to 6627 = 0.7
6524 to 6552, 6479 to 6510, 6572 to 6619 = 0.4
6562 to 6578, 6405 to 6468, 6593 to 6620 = 1.3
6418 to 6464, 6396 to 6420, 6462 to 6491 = -0.6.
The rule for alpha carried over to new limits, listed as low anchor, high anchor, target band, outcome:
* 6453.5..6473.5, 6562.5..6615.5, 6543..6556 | 0.01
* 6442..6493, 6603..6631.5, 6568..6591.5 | 0.04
